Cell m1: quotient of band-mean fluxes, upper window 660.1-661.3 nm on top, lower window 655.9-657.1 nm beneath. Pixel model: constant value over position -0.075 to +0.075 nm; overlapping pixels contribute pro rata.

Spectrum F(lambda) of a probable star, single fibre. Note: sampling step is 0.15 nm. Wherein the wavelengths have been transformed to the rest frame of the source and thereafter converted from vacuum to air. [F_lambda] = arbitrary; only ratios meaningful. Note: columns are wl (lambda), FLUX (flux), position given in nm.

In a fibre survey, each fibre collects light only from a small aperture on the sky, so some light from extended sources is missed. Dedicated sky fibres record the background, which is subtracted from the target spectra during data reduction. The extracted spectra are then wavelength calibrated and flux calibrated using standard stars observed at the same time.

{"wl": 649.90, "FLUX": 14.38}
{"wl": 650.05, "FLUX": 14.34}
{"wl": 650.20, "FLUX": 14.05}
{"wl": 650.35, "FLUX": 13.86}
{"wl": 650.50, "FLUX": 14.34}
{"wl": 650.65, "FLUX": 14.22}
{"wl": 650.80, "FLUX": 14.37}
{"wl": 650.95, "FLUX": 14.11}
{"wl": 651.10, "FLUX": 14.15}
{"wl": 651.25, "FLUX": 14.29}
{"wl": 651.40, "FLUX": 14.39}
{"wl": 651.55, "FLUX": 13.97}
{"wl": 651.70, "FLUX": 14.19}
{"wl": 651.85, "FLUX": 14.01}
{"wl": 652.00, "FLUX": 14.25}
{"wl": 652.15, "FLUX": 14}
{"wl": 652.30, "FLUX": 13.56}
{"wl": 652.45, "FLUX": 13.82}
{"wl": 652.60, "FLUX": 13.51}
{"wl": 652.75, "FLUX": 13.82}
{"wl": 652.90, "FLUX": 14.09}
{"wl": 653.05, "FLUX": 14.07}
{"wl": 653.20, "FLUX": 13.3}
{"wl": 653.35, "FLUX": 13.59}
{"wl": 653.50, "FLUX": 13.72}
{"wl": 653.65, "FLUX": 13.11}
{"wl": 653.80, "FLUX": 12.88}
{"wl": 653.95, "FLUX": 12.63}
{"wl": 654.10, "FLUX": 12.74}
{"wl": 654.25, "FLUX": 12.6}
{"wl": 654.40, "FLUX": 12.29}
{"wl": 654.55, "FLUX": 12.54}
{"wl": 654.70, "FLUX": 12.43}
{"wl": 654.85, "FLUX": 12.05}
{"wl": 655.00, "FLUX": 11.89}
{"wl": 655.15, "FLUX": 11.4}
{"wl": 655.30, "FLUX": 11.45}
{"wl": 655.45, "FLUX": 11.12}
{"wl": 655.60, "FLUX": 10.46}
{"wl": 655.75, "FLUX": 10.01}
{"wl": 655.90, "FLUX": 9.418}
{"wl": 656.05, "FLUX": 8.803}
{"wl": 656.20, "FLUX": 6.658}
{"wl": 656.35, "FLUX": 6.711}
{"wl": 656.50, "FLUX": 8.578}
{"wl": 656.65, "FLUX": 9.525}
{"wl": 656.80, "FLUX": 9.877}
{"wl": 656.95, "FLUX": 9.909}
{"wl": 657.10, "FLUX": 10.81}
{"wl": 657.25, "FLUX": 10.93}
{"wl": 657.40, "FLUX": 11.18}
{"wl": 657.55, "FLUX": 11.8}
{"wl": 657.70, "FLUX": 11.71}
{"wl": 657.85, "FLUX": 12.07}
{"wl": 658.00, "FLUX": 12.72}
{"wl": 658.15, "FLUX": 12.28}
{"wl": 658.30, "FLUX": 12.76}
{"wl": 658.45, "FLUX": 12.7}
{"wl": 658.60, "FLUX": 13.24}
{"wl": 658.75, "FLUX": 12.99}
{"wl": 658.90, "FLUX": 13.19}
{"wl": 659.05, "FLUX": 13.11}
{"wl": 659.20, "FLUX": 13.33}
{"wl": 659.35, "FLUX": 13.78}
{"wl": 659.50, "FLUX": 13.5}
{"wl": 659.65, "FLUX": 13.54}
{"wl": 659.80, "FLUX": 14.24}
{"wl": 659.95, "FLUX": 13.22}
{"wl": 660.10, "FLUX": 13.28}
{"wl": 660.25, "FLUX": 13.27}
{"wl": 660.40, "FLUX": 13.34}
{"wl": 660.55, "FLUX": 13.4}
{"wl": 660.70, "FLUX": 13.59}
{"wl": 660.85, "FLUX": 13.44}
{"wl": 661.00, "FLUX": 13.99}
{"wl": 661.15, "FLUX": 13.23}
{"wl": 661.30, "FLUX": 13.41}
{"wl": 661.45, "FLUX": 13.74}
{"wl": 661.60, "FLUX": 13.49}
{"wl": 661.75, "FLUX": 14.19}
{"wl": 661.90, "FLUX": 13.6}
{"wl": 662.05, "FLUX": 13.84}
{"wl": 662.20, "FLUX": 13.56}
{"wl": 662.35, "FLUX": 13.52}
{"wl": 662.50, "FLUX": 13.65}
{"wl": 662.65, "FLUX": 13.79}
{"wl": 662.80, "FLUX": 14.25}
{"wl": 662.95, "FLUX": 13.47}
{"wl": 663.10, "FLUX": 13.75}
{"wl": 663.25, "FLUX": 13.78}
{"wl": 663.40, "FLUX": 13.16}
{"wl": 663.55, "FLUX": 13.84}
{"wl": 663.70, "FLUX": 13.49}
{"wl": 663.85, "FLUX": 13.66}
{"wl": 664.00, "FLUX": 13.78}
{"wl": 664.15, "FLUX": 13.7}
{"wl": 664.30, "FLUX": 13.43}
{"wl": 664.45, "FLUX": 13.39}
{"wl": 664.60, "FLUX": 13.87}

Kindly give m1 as 1.5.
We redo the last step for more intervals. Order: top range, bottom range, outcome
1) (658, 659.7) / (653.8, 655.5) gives 1.08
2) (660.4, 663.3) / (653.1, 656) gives 1.13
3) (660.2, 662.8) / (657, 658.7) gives 1.13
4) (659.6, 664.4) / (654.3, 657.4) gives 1.31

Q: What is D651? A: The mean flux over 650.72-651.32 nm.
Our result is 14.2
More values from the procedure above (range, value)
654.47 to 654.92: 12.3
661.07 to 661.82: 13.6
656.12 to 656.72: 7.86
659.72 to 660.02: 13.7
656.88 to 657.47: 10.7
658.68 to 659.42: 13.3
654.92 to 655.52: 11.5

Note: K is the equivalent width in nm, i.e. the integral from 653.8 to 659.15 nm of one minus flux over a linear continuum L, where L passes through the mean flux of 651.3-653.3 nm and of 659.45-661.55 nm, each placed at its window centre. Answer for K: 0.94 nm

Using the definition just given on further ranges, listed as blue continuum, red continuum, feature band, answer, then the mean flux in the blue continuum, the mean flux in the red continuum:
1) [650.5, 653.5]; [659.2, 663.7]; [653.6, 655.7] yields 0.273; 14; 13.6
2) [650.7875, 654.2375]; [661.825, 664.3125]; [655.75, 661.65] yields 0.713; 13.7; 13.7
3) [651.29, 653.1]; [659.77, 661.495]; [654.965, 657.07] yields 0.624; 14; 13.5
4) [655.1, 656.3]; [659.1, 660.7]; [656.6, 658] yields 0.030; 9.82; 13.5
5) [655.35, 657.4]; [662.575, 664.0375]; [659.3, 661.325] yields -0.278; 9.53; 13.7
